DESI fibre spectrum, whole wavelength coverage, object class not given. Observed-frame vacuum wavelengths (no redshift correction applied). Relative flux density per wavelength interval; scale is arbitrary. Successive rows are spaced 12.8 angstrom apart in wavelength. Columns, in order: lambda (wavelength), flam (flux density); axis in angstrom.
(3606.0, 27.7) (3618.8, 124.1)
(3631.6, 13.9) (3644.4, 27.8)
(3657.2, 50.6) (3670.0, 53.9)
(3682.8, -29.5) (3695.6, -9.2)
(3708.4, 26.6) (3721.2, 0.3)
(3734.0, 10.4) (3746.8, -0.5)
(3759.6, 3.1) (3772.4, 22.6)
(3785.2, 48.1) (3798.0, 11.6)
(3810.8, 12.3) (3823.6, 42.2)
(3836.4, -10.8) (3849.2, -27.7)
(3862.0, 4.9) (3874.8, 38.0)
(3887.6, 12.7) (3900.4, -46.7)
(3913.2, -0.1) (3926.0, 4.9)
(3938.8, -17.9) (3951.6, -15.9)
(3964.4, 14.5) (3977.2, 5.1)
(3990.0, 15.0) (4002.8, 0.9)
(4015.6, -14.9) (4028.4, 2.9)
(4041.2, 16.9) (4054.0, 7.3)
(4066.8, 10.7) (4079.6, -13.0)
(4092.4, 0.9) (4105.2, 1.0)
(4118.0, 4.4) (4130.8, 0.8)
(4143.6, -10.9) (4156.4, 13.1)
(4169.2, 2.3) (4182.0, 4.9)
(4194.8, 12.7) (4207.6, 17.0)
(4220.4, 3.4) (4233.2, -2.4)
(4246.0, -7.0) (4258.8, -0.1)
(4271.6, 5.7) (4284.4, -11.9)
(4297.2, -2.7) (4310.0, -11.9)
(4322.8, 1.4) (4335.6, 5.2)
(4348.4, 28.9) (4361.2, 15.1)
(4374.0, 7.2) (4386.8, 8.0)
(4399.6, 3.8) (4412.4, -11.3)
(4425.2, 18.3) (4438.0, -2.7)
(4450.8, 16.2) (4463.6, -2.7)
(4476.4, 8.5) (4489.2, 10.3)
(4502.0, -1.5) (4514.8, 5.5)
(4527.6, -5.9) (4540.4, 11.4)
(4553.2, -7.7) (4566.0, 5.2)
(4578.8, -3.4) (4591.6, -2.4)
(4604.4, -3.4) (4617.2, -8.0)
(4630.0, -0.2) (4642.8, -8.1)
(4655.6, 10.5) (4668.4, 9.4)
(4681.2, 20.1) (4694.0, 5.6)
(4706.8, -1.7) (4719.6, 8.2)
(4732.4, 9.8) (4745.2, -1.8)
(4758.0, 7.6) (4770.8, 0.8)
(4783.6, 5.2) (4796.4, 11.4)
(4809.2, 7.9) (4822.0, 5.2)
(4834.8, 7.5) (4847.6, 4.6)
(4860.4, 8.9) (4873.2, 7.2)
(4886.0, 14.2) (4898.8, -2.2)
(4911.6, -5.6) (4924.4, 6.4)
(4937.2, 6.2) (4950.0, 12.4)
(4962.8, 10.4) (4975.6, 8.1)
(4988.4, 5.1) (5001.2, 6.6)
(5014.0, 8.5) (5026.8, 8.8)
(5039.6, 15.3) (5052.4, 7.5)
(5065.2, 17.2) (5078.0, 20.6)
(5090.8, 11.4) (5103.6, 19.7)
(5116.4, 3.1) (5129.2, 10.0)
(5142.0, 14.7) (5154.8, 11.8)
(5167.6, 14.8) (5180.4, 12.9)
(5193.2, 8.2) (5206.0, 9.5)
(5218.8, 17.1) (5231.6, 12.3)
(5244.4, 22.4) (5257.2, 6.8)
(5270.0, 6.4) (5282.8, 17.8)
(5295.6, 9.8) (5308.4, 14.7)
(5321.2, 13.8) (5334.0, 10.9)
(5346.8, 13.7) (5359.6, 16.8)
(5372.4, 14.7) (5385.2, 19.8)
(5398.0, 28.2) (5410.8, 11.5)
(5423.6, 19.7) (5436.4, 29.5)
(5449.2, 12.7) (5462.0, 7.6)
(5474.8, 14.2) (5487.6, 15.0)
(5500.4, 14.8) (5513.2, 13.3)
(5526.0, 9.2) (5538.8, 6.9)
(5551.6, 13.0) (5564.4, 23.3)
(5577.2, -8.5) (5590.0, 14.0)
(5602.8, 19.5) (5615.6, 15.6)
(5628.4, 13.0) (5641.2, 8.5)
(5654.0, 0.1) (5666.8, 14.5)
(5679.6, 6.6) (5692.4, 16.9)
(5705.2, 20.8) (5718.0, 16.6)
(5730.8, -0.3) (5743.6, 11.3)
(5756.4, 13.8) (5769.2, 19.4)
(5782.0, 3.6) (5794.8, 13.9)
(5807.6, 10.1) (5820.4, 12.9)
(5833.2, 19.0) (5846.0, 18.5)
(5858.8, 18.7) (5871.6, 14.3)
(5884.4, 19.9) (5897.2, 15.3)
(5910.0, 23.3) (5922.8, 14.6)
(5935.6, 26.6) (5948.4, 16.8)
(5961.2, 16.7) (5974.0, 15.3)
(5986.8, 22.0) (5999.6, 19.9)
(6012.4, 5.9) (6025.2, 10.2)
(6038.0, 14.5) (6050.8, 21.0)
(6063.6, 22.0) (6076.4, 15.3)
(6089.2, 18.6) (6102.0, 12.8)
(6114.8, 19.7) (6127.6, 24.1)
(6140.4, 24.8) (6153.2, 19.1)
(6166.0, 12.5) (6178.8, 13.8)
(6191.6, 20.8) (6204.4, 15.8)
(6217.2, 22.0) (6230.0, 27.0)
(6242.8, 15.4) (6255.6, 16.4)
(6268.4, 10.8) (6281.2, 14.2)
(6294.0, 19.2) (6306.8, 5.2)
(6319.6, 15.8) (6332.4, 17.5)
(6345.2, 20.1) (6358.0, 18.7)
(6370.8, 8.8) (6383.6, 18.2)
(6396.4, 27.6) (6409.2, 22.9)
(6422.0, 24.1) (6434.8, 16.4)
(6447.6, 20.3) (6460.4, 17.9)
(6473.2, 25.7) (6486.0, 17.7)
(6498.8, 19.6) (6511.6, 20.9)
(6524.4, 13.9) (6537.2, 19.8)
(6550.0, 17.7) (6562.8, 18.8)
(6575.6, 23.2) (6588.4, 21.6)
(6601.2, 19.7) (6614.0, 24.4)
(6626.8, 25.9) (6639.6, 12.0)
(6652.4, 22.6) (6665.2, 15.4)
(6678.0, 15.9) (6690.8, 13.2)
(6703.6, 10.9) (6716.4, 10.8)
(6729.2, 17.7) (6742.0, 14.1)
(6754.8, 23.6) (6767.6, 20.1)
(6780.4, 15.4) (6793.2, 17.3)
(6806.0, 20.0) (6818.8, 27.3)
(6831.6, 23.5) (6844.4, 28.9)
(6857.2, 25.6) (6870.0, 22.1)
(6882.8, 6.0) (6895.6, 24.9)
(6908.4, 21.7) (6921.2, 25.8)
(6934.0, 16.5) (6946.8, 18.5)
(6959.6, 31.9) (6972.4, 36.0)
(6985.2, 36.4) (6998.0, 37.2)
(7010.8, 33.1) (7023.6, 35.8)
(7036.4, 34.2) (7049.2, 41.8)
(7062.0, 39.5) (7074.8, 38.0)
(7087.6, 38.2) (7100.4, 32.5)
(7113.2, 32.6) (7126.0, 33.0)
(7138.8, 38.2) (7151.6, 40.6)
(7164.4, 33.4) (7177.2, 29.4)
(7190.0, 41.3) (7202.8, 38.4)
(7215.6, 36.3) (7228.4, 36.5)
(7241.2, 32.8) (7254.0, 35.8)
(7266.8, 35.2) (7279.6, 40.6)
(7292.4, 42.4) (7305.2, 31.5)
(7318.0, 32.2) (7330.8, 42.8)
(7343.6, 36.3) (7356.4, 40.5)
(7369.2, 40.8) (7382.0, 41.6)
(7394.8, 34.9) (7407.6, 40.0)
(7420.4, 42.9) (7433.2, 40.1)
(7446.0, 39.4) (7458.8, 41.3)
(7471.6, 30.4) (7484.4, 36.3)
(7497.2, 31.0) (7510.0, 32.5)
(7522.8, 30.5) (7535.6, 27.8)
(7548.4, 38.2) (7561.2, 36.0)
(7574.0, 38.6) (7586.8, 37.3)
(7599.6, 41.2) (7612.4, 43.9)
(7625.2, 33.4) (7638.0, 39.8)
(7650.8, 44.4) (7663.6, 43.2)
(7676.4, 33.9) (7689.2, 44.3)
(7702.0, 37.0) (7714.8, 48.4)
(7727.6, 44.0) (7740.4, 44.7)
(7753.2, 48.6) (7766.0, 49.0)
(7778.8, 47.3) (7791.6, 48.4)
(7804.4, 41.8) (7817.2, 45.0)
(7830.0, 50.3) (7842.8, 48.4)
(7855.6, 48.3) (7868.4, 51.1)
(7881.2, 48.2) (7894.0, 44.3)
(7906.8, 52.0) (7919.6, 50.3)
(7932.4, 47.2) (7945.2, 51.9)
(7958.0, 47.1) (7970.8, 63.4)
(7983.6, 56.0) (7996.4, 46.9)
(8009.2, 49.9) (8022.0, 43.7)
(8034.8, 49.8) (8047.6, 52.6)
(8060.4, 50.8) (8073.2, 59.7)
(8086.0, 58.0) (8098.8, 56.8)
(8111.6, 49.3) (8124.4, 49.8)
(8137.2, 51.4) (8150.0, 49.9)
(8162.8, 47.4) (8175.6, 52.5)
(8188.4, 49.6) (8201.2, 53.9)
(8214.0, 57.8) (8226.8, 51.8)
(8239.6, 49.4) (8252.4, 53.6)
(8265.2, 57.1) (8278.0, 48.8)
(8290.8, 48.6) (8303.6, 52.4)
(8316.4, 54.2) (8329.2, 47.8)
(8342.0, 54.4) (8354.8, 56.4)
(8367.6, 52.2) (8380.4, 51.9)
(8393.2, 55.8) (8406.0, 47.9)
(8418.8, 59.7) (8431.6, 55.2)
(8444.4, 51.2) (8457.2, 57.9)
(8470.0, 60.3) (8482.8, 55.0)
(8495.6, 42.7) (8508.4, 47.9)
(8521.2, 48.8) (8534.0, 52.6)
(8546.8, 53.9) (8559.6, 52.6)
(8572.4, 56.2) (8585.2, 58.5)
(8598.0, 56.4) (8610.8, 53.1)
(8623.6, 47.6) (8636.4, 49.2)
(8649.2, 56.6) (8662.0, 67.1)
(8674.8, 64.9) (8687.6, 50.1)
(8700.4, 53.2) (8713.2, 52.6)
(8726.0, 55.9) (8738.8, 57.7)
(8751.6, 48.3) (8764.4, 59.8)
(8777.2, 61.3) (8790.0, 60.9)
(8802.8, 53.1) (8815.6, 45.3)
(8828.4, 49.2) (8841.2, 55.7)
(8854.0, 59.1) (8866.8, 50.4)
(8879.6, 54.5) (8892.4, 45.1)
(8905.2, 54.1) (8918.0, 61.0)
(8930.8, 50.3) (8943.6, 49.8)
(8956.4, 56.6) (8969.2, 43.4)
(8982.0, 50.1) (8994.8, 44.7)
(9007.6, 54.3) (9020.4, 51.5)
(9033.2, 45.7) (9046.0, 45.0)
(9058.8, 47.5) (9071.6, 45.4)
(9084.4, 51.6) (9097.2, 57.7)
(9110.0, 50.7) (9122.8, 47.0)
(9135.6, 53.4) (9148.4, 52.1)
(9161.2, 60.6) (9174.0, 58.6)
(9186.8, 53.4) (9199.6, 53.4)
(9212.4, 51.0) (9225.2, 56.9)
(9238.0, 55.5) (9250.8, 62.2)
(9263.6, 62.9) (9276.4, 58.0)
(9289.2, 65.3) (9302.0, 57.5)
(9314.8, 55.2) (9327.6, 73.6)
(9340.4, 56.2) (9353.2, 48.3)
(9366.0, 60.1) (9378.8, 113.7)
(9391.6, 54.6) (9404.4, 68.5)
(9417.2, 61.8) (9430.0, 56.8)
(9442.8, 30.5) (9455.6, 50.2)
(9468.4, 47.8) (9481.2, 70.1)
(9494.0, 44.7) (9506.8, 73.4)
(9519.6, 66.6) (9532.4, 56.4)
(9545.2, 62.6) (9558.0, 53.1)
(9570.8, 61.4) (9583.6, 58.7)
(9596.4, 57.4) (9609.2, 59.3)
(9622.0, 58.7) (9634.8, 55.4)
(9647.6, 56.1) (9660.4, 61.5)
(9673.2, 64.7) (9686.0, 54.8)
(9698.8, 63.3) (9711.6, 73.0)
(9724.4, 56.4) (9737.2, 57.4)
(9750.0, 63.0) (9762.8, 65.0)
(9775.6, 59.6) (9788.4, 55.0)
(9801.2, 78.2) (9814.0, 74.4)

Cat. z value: 0.75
